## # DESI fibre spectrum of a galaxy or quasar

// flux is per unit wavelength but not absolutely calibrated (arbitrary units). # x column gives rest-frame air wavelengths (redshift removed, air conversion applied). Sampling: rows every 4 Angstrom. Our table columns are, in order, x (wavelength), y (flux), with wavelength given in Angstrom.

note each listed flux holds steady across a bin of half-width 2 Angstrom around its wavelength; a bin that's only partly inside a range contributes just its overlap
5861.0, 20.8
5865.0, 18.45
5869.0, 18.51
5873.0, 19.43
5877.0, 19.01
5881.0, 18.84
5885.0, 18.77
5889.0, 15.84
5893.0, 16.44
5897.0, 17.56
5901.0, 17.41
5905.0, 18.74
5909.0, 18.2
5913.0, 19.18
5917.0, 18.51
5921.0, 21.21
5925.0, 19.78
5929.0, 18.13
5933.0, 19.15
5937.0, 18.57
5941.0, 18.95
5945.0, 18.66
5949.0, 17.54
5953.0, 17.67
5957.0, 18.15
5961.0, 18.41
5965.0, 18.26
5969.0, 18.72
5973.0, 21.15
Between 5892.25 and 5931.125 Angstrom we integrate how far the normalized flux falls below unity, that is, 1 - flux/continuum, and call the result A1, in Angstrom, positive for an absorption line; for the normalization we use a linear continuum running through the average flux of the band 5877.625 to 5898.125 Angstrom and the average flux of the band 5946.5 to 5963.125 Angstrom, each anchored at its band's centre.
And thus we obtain -1.9 Angstrom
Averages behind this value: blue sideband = 17.6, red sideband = 18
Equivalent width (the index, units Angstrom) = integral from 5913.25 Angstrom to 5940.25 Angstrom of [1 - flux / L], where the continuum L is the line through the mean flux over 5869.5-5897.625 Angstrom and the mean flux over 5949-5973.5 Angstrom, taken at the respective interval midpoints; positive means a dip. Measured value -1.37 Angstrom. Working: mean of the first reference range 18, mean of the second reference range 18.5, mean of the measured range 19.2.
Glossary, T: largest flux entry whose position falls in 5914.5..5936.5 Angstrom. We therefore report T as 21.21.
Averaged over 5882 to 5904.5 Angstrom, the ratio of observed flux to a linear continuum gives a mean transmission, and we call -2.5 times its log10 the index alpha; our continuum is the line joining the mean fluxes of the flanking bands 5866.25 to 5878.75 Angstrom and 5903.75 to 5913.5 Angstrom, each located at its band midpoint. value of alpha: 0.08 mag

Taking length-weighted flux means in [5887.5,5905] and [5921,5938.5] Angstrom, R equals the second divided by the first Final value 1.12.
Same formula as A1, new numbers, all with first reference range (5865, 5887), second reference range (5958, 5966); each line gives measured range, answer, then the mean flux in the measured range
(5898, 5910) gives 0.4 Angstrom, 18.1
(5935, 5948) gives -0.1 Angstrom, 18.6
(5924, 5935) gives -0.3 Angstrom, 19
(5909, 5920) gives -0.2 Angstrom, 18.9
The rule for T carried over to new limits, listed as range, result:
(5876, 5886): 19.01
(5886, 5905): 18.74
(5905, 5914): 19.18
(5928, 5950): 19.15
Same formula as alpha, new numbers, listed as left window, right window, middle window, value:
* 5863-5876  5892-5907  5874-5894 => 0.019 mag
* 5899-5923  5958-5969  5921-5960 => -0.002 mag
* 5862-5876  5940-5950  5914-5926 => -0.068 mag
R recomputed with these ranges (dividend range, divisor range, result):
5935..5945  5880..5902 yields 1.08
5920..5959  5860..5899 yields 1.02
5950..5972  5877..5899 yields 1.04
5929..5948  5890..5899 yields 1.11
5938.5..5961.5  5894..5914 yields 1.01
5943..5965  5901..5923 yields 0.95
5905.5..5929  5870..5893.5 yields 1.06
